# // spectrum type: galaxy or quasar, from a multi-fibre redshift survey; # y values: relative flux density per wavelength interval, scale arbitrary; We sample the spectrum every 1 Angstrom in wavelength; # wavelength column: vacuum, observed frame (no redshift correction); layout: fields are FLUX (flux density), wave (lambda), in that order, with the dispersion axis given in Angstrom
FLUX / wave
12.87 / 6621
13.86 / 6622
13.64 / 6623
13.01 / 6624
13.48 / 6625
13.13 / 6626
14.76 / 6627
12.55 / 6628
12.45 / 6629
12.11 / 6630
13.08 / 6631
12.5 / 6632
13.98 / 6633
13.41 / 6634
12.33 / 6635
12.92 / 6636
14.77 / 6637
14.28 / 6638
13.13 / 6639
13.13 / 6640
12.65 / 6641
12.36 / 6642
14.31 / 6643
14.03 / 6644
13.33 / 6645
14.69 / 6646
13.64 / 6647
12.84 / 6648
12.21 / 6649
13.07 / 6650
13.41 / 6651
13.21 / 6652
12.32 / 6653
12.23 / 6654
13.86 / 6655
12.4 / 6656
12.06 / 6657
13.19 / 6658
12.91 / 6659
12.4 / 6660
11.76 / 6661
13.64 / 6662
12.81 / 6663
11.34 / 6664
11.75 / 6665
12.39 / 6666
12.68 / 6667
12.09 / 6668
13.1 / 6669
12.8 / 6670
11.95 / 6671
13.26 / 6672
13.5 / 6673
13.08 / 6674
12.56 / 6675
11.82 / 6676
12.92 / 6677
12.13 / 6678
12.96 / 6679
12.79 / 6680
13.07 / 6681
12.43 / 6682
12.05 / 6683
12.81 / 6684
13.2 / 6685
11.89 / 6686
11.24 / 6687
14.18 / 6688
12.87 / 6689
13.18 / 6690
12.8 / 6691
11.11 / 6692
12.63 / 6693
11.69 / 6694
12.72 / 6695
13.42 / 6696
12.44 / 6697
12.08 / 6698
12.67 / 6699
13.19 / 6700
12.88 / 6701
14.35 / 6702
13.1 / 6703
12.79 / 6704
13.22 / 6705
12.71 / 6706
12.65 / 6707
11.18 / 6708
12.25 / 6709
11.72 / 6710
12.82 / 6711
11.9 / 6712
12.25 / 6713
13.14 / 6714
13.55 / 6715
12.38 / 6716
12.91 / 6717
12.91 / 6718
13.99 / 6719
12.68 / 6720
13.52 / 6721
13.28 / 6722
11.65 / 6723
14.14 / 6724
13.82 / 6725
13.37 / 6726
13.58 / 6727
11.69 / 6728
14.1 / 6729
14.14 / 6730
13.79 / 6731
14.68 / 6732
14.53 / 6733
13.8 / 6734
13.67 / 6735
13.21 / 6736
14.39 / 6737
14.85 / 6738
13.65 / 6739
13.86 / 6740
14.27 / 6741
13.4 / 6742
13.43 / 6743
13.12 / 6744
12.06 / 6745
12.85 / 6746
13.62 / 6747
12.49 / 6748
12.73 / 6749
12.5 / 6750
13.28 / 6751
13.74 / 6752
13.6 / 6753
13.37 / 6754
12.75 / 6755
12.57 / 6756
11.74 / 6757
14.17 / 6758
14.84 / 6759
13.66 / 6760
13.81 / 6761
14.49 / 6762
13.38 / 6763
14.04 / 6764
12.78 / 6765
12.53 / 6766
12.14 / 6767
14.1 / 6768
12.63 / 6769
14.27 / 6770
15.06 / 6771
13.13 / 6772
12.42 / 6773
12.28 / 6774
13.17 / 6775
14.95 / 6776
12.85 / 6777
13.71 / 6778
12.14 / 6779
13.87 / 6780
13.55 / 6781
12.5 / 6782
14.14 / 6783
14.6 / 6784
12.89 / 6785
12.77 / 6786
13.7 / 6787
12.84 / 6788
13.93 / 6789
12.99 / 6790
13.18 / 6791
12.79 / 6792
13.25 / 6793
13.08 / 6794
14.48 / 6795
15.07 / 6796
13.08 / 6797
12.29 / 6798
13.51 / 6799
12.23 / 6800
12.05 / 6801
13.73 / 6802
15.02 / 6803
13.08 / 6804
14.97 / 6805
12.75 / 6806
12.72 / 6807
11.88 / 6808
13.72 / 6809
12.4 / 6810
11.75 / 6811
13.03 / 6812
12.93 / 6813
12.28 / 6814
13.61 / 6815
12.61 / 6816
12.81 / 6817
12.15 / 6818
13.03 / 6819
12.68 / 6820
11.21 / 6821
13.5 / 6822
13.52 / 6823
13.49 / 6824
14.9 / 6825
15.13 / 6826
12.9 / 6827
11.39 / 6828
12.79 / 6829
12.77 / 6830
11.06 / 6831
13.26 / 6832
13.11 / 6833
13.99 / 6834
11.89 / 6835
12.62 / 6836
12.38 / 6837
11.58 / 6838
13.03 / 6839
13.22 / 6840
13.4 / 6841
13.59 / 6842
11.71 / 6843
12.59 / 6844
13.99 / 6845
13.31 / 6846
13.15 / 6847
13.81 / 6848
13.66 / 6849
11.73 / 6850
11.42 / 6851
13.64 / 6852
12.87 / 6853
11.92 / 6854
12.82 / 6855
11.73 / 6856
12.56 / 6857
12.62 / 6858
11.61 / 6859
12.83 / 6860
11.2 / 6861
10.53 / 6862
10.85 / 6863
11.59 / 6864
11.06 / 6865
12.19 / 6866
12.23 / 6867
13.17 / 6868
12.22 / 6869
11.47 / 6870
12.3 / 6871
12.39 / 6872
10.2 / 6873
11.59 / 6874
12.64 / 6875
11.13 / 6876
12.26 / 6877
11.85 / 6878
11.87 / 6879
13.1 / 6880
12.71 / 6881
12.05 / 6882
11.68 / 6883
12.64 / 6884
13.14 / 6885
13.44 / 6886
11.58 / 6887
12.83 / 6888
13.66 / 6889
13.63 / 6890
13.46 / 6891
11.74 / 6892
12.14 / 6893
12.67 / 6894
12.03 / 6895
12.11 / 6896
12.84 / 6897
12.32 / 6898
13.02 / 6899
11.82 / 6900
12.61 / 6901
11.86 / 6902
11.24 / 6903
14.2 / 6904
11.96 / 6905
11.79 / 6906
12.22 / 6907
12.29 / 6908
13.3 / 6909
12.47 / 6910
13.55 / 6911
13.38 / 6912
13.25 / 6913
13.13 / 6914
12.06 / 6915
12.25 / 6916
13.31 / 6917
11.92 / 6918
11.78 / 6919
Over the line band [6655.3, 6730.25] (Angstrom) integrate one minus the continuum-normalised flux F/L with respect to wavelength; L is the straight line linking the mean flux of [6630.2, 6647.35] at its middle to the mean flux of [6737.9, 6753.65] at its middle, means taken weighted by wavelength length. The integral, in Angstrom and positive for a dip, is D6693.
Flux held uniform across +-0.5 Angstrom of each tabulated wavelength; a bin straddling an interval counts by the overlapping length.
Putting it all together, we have 3.6 Angstrom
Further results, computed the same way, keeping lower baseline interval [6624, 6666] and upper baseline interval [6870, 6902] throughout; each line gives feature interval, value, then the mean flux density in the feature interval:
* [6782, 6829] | -2.2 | 13.2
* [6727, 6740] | -1.1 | 13.9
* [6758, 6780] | -1.4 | 13.5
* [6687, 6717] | 0.5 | 12.7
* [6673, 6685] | 0.2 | 12.7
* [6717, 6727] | -0.4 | 13.3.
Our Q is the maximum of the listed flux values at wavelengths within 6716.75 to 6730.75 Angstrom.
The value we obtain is 14.14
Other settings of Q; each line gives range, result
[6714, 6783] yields 15.06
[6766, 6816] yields 15.07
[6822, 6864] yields 15.13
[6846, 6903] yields 13.81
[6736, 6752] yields 14.85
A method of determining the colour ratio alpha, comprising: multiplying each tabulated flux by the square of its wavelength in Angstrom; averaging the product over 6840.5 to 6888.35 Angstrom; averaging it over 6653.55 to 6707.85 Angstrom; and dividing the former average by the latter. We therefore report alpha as 1.0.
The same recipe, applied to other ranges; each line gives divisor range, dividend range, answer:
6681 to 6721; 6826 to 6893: 1.03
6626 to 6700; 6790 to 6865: 1.05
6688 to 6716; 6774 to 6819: 1.07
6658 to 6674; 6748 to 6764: 1.09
